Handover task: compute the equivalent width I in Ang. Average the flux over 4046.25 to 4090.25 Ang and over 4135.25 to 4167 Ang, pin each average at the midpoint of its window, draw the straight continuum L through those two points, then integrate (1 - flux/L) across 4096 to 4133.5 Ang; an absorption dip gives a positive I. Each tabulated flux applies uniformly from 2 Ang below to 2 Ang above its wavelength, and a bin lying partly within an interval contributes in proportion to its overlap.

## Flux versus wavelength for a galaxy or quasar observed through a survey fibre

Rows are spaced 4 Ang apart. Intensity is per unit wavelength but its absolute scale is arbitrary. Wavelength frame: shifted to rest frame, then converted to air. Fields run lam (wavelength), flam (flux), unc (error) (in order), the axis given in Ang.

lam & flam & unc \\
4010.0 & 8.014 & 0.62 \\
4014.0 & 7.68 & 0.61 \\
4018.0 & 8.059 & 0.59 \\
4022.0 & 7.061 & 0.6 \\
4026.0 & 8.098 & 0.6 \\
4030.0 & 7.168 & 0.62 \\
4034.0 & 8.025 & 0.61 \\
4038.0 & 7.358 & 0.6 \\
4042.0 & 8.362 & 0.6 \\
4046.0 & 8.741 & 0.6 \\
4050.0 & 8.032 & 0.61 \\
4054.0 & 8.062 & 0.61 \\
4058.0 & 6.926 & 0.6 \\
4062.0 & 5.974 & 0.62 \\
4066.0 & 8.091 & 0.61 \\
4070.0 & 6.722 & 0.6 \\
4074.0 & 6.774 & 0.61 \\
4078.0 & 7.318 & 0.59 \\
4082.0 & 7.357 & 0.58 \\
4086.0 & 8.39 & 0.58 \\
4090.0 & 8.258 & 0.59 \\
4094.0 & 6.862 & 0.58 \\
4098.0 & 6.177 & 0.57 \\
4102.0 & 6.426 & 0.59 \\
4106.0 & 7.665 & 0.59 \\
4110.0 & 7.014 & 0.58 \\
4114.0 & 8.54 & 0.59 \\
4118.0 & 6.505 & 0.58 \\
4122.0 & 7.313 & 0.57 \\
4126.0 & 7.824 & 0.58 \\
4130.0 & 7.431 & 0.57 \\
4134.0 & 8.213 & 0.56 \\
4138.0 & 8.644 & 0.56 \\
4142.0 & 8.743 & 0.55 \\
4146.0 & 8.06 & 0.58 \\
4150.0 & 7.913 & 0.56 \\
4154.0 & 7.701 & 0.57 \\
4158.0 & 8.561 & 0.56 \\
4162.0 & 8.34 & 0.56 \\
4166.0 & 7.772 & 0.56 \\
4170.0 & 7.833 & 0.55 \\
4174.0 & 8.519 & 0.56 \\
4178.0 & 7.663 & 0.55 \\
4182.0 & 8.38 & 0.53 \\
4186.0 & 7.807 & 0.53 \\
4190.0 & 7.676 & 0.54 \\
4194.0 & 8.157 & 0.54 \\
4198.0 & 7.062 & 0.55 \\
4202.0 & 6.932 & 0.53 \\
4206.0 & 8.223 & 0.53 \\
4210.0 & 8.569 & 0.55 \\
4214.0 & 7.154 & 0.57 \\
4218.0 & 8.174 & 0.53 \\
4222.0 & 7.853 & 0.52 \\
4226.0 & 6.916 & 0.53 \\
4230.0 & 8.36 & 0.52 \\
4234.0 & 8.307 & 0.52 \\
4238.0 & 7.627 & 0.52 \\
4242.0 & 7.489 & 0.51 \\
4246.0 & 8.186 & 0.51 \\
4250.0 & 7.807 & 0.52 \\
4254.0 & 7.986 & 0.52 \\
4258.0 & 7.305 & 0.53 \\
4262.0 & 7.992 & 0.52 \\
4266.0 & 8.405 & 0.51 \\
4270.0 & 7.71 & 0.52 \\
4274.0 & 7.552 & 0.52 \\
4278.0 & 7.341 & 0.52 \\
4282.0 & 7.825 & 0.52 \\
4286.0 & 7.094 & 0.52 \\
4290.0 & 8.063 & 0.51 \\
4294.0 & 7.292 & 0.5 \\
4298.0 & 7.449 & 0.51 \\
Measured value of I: 3.1 Ang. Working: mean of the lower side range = 7.47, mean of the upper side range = 8.23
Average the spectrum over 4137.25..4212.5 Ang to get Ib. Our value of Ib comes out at 8.01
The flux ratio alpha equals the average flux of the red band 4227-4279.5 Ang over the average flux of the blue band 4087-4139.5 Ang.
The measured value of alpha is 1.1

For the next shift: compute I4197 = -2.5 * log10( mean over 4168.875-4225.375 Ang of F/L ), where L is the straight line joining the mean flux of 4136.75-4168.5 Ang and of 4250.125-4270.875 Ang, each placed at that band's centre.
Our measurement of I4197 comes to 0.03 mag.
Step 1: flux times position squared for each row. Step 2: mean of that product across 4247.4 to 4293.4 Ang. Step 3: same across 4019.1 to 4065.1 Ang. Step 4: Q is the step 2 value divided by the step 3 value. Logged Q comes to 1.13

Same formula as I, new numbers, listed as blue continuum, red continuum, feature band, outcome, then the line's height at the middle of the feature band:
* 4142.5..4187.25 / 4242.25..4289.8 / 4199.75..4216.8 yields 0.4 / 7.94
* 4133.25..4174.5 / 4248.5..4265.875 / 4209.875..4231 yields 0.6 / 7.97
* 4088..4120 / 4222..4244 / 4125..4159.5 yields -3.6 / 7.35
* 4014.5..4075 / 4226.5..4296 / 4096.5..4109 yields 1.4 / 7.63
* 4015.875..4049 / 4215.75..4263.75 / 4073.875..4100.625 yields 1.8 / 7.85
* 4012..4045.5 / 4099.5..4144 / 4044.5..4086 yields 1.6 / 7.72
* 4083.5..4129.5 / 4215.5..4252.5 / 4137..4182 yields -3.5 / 7.57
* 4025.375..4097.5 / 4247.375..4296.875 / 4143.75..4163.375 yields -1.3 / 7.61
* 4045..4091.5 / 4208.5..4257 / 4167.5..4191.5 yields -0.7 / 7.74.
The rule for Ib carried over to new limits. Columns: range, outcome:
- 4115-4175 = 7.96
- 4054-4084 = 7.09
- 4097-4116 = 7.22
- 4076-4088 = 7.69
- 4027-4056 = 7.97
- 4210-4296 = 7.75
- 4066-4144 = 7.5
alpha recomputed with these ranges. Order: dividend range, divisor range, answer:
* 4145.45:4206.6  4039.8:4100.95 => 1.06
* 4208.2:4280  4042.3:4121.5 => 1.06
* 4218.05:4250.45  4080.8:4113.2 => 1.07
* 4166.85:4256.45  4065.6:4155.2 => 1.04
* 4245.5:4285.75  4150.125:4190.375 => 0.97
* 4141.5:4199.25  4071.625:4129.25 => 1.09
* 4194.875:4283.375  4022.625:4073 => 1.02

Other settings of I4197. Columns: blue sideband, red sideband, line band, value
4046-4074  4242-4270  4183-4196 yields -0.03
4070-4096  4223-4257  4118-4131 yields 0.02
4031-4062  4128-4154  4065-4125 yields 0.10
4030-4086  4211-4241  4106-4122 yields 0.03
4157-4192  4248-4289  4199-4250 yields 0.01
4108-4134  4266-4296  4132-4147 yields -0.13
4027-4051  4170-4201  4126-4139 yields -0.02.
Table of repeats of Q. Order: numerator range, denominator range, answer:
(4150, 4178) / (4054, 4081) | 1.20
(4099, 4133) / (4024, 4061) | 0.97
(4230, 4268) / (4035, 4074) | 1.15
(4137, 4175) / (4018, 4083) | 1.15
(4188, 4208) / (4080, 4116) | 1.08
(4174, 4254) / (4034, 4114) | 1.13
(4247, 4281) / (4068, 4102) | 1.18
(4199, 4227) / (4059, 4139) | 1.10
